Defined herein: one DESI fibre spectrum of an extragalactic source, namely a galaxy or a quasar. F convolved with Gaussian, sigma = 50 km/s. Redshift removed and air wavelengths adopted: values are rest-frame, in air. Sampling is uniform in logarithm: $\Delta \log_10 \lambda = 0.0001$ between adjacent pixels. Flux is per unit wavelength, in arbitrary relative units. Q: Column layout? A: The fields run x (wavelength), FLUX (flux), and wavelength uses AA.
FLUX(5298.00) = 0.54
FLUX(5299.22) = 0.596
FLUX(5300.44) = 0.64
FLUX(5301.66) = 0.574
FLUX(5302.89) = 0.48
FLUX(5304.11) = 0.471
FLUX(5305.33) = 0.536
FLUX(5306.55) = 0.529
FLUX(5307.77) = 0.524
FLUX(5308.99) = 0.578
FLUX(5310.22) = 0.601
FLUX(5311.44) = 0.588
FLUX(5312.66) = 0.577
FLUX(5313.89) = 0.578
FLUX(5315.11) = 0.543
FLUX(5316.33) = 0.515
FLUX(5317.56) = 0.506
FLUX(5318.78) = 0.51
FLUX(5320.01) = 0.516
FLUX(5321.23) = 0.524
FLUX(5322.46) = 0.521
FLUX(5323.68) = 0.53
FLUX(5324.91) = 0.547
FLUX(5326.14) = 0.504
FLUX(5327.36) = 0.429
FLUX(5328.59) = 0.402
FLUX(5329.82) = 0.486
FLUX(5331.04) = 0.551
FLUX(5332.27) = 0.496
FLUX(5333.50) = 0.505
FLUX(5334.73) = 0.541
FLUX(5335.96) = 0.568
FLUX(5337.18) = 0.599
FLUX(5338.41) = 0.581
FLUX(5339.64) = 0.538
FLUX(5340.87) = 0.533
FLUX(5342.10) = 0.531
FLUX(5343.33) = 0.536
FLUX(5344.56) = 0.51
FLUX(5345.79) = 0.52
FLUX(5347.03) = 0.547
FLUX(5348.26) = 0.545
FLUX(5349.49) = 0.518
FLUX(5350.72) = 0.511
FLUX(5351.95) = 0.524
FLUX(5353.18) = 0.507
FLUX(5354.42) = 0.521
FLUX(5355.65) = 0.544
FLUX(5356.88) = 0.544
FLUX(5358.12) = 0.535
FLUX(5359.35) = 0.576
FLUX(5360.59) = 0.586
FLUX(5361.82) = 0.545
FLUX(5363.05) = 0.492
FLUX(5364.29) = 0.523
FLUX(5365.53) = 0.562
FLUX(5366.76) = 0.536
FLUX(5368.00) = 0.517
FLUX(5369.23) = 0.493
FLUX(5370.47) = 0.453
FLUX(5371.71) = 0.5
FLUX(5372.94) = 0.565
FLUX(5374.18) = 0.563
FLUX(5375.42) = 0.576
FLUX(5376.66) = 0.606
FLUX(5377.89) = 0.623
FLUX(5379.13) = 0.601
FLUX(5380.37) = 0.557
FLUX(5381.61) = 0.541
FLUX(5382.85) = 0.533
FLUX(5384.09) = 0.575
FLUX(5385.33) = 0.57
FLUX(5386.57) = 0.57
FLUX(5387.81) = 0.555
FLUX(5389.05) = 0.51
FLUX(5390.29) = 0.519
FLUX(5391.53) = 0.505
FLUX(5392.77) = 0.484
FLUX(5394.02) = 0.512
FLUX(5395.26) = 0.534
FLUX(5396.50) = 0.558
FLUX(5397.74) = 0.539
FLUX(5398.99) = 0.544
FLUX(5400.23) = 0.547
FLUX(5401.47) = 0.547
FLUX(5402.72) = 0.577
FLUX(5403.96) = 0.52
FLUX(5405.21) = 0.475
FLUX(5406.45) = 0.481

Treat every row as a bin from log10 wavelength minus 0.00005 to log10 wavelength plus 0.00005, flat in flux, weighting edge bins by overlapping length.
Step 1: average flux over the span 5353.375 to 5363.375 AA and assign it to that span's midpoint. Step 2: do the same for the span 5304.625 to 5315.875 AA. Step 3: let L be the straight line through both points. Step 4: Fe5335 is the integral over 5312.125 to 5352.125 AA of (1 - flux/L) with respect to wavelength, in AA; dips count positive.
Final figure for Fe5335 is 2.0 AA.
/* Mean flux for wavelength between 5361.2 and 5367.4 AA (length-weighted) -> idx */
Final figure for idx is 0.532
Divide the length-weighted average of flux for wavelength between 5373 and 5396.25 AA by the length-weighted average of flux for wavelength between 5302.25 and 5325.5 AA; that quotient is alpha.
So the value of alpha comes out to 1.0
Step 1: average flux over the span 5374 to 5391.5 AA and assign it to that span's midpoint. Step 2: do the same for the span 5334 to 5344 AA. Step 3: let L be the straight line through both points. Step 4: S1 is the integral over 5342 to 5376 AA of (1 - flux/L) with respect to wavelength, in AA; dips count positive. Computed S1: 1.6 AA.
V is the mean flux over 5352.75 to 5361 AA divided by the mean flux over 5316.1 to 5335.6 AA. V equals 1.08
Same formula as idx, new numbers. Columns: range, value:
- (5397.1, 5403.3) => 0.55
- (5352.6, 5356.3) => 0.524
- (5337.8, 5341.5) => 0.55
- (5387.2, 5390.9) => 0.528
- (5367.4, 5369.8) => 0.506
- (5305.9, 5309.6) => 0.544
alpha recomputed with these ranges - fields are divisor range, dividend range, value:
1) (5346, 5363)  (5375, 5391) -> 1.05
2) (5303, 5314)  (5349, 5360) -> 0.97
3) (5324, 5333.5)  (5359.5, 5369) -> 1.10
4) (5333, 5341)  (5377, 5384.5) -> 1.03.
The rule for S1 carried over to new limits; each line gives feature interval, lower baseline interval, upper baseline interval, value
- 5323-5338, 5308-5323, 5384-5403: 0.83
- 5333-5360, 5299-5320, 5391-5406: 0.07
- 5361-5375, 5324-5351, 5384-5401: 0.16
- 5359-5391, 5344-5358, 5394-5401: -0.78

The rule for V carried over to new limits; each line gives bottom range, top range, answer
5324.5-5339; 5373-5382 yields 1.12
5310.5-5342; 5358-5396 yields 1.03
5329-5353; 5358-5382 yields 1.03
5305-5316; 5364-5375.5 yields 0.94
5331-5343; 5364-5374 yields 0.96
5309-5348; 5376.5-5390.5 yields 1.06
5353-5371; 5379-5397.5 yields 1.02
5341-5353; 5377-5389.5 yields 1.07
